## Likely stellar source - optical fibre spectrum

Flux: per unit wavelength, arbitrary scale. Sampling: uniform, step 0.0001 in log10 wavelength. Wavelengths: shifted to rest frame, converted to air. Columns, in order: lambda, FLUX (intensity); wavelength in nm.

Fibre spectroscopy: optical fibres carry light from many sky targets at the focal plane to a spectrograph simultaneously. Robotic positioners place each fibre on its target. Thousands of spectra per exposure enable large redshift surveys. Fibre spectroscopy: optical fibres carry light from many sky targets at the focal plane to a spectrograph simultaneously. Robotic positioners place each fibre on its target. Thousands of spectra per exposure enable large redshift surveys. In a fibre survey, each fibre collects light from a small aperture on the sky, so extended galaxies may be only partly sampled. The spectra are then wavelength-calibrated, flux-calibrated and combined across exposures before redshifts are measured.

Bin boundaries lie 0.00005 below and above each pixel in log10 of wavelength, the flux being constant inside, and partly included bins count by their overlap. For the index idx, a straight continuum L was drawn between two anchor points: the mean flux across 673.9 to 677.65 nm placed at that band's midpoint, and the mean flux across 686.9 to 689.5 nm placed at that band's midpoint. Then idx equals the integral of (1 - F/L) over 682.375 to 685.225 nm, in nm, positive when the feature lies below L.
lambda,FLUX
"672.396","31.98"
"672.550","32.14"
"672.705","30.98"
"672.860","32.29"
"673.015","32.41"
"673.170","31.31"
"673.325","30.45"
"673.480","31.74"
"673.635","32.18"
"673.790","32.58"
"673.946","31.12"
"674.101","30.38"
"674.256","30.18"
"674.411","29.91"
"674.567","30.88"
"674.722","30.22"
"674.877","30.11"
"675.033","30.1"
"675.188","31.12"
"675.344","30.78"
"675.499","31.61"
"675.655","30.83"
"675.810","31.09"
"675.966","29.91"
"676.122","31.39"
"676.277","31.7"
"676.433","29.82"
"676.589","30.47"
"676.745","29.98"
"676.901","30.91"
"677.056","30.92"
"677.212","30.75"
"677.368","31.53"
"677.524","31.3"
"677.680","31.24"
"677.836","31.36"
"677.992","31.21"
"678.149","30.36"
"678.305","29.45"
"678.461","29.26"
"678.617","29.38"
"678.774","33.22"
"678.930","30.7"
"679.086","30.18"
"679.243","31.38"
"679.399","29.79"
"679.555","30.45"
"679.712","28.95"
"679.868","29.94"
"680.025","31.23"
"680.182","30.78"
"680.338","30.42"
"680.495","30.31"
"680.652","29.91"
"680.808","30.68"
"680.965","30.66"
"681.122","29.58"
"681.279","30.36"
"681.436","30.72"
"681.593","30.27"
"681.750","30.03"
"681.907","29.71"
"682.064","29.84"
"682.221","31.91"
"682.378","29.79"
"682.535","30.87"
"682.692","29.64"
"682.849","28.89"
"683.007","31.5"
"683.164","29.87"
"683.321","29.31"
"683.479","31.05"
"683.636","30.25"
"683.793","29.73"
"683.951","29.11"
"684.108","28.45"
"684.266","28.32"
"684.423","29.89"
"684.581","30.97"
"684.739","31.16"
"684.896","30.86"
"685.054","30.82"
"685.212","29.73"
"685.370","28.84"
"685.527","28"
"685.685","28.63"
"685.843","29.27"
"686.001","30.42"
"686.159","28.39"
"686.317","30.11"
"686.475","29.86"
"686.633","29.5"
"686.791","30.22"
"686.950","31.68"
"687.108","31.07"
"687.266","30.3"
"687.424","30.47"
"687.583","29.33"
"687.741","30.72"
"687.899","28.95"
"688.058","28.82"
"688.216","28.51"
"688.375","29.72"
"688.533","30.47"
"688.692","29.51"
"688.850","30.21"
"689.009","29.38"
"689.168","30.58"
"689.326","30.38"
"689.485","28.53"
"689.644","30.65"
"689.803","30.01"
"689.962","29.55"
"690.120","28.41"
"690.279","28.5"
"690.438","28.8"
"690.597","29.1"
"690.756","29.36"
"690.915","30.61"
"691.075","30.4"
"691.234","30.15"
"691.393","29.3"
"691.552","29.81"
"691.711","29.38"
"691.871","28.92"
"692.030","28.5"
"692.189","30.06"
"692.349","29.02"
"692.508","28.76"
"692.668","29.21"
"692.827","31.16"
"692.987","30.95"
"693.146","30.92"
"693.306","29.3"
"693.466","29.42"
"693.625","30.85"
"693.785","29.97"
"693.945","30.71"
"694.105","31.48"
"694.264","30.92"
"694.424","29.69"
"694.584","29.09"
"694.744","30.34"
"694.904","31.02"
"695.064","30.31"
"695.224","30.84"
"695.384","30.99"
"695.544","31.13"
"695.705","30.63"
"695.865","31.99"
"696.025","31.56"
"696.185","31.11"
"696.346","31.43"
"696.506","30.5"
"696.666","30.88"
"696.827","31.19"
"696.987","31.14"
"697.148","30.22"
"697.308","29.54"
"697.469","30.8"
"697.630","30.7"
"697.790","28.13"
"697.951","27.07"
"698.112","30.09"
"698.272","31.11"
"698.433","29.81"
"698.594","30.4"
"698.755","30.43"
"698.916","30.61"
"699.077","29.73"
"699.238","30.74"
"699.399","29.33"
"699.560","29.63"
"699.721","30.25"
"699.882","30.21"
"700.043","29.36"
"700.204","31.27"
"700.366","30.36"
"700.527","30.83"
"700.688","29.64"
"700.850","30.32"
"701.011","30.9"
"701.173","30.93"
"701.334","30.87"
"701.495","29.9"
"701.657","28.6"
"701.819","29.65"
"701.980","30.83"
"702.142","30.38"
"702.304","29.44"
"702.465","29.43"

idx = 0.02 nm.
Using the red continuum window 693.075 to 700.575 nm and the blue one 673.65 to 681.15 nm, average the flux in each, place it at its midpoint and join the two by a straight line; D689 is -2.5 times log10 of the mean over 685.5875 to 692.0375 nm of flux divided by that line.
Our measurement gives 0.03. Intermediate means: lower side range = 30.6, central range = 29.7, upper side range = 30.4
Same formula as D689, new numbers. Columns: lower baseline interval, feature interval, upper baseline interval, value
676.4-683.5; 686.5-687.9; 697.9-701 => 0.000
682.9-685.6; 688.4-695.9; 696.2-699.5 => 0.003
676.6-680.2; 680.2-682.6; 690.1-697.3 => 0.006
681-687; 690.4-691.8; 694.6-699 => 0.021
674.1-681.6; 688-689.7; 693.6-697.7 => 0.035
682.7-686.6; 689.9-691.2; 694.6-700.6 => 0.024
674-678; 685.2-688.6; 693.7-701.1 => 0.032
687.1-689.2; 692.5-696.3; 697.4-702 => -0.022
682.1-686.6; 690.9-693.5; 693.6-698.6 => 0.020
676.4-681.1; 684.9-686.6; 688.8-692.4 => 0.018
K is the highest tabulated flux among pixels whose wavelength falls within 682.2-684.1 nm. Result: 31.91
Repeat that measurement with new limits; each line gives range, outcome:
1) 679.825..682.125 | 31.23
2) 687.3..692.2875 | 30.72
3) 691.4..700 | 31.99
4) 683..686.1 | 31.5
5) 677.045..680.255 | 33.22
